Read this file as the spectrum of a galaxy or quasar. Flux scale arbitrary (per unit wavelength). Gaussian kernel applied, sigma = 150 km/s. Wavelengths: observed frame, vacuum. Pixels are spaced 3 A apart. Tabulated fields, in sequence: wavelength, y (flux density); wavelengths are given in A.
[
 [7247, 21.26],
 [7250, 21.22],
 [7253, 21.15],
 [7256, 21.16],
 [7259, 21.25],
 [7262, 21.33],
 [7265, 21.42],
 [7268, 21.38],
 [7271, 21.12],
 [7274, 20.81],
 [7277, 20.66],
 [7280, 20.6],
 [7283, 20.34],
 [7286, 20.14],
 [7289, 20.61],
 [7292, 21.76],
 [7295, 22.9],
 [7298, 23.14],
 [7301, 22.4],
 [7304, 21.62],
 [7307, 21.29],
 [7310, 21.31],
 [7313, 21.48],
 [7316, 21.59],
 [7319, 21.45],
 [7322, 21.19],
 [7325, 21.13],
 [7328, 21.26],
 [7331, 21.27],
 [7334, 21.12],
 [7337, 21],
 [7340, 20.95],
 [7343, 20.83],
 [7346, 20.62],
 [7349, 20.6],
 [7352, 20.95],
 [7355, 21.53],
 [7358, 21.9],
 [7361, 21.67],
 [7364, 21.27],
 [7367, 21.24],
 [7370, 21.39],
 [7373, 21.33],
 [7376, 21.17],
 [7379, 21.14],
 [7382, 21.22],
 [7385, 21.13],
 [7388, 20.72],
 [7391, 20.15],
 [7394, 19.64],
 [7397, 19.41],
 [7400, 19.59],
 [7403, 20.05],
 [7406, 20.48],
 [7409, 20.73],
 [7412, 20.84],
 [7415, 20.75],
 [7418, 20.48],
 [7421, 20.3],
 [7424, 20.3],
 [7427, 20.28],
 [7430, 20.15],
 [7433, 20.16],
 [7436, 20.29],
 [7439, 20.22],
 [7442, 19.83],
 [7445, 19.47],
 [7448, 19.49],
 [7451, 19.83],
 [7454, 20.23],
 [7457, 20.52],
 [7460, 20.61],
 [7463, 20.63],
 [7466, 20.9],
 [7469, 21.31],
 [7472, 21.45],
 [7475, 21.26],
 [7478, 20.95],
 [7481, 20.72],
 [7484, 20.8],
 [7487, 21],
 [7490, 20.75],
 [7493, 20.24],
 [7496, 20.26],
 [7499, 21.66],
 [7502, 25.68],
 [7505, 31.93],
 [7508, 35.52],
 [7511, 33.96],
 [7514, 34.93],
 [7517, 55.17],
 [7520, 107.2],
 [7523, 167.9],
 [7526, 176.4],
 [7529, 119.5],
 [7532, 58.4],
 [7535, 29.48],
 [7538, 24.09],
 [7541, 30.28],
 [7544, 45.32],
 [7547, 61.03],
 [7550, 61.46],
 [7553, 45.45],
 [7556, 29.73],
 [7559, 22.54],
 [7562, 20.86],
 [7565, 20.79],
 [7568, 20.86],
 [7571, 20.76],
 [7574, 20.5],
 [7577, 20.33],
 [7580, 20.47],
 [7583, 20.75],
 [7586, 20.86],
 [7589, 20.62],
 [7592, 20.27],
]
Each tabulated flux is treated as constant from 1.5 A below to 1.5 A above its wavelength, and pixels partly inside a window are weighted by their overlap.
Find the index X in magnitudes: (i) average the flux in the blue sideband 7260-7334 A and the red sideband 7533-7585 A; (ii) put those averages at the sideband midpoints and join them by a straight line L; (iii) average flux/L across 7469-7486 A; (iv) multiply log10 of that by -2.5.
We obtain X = 0.29 mag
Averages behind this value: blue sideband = 21.3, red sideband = 30.5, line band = 21.1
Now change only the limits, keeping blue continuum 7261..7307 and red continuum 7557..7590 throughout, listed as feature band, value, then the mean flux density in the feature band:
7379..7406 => 0.05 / 20.3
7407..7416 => 0.02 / 20.8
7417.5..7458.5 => 0.06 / 20.1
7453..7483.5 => 0.01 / 20.9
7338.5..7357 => 0.02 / 20.9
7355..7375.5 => -0.01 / 21.5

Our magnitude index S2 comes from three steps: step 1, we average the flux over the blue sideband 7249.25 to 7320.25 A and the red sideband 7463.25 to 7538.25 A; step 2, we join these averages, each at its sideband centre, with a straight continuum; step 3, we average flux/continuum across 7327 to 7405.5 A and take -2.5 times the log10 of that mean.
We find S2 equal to 0.41 mag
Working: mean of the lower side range 21.3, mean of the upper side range 46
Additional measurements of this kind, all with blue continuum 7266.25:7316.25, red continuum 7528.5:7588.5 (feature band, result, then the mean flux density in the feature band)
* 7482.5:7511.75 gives 0.242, 25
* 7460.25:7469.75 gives 0.379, 20.9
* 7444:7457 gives 0.408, 19.9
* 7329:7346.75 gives 0.126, 21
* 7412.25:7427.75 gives 0.319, 20.5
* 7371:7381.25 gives 0.194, 21.2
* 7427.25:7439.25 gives 0.357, 20.2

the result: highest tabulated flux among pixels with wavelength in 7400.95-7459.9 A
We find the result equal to 20.84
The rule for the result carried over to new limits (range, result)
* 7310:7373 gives 21.9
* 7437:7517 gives 55.17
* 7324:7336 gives 21.27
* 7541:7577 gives 61.46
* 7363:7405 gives 21.39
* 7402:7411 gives 20.73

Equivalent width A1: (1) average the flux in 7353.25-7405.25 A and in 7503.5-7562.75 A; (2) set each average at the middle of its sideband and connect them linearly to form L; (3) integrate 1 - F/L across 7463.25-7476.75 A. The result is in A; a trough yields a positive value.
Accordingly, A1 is 7.0 A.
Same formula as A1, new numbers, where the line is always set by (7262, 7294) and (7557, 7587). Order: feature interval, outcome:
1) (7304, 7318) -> -0.3 A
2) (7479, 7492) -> 0.1 A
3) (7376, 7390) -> 0.0 A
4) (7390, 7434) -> 1.6 A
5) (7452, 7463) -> 0.3 A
